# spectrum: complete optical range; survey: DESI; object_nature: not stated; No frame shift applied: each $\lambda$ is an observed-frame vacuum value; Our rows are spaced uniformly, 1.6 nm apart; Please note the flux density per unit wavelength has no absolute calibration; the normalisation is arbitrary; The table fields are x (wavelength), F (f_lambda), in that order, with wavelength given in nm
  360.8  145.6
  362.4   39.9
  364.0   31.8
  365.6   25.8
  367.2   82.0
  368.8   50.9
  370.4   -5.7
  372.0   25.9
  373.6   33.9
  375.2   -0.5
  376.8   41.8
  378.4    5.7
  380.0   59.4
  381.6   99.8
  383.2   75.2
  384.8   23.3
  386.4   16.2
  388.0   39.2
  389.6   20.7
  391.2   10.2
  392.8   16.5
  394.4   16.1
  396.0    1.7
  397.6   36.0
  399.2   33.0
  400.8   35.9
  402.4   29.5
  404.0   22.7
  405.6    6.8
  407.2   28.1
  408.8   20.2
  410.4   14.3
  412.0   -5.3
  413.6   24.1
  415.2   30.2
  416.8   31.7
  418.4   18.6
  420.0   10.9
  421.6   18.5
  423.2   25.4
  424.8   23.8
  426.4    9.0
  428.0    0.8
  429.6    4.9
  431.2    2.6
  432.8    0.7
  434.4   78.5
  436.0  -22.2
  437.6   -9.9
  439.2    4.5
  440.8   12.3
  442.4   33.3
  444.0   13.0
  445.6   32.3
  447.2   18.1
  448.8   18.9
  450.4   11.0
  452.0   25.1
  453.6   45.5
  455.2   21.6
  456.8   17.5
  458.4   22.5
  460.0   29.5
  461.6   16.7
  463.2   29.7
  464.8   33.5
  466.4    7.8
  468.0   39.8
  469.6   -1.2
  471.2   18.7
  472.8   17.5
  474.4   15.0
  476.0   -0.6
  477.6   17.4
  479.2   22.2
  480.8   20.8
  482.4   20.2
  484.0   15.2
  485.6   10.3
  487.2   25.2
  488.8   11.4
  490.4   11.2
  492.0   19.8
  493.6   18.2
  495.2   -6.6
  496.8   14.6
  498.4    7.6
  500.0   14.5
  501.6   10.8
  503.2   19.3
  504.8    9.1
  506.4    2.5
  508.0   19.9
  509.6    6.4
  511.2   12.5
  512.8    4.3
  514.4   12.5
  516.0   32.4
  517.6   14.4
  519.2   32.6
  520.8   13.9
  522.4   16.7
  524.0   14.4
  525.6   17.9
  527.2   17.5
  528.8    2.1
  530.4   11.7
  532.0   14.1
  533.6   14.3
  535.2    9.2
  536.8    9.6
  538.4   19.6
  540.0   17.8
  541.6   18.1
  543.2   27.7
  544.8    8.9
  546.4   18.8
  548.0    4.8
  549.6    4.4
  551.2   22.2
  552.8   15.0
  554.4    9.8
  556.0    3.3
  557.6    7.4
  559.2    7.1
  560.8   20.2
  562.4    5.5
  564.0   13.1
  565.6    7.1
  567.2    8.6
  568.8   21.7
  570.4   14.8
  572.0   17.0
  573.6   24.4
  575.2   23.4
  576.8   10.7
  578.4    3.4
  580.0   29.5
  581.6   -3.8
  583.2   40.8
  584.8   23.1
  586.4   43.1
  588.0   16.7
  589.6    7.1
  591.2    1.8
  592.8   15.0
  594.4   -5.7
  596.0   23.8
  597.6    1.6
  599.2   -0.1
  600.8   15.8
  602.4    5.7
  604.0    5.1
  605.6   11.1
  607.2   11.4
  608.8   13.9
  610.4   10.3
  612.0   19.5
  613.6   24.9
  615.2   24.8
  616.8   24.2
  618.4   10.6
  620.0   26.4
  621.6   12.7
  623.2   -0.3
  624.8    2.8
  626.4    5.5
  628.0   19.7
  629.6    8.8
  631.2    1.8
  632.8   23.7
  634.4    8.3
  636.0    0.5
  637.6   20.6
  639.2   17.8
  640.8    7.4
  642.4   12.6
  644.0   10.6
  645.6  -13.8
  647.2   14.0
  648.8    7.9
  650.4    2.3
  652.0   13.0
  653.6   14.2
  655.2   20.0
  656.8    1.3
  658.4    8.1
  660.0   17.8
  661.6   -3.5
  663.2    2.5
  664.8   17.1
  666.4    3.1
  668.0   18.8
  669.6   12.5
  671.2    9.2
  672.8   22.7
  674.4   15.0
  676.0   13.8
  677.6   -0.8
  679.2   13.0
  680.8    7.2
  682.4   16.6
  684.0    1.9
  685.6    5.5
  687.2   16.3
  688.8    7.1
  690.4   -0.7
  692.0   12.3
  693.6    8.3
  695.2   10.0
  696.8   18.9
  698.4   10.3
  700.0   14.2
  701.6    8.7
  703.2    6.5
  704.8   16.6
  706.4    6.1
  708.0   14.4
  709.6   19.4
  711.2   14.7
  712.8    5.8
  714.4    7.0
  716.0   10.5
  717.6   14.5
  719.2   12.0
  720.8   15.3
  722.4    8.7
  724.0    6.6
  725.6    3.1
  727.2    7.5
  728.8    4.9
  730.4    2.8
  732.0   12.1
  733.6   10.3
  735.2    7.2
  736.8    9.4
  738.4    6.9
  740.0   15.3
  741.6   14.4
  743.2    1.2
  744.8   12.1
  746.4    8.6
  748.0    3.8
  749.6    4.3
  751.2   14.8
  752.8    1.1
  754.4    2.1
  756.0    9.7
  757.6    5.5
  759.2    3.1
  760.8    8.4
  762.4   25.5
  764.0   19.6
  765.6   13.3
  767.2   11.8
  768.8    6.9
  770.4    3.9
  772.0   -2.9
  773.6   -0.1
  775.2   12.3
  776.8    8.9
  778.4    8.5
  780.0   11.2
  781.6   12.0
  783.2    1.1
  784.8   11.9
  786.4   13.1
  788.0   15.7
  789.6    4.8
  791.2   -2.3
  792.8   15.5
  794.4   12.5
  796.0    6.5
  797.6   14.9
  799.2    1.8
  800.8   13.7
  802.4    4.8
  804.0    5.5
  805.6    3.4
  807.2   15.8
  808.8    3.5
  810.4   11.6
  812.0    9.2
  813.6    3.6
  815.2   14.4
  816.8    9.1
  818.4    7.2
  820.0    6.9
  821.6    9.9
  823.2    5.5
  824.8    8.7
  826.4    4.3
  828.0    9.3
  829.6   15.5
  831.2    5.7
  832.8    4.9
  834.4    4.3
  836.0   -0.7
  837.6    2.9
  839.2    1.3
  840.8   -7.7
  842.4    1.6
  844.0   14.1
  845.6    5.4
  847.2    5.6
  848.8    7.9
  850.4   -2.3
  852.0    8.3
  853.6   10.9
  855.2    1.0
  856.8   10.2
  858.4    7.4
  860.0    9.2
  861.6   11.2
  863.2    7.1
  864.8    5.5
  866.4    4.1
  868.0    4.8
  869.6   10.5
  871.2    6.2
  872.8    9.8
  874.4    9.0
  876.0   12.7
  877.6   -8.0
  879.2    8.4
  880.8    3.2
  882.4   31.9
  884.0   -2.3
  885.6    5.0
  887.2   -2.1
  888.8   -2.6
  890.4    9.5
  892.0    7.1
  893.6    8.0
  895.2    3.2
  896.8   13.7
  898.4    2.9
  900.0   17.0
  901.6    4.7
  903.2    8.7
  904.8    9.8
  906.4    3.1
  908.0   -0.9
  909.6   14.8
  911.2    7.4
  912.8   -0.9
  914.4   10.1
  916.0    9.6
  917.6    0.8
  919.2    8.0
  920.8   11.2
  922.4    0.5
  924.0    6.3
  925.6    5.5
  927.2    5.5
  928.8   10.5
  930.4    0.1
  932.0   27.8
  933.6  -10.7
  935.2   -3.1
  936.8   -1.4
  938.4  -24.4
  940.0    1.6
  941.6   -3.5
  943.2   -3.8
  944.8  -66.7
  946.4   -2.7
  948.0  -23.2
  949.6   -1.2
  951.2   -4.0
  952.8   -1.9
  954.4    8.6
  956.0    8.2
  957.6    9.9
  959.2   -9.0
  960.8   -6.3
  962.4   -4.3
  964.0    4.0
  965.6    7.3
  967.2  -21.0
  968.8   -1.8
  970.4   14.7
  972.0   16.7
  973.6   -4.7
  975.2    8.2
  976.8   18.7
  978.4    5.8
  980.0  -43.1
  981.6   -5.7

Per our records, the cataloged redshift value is 0.80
